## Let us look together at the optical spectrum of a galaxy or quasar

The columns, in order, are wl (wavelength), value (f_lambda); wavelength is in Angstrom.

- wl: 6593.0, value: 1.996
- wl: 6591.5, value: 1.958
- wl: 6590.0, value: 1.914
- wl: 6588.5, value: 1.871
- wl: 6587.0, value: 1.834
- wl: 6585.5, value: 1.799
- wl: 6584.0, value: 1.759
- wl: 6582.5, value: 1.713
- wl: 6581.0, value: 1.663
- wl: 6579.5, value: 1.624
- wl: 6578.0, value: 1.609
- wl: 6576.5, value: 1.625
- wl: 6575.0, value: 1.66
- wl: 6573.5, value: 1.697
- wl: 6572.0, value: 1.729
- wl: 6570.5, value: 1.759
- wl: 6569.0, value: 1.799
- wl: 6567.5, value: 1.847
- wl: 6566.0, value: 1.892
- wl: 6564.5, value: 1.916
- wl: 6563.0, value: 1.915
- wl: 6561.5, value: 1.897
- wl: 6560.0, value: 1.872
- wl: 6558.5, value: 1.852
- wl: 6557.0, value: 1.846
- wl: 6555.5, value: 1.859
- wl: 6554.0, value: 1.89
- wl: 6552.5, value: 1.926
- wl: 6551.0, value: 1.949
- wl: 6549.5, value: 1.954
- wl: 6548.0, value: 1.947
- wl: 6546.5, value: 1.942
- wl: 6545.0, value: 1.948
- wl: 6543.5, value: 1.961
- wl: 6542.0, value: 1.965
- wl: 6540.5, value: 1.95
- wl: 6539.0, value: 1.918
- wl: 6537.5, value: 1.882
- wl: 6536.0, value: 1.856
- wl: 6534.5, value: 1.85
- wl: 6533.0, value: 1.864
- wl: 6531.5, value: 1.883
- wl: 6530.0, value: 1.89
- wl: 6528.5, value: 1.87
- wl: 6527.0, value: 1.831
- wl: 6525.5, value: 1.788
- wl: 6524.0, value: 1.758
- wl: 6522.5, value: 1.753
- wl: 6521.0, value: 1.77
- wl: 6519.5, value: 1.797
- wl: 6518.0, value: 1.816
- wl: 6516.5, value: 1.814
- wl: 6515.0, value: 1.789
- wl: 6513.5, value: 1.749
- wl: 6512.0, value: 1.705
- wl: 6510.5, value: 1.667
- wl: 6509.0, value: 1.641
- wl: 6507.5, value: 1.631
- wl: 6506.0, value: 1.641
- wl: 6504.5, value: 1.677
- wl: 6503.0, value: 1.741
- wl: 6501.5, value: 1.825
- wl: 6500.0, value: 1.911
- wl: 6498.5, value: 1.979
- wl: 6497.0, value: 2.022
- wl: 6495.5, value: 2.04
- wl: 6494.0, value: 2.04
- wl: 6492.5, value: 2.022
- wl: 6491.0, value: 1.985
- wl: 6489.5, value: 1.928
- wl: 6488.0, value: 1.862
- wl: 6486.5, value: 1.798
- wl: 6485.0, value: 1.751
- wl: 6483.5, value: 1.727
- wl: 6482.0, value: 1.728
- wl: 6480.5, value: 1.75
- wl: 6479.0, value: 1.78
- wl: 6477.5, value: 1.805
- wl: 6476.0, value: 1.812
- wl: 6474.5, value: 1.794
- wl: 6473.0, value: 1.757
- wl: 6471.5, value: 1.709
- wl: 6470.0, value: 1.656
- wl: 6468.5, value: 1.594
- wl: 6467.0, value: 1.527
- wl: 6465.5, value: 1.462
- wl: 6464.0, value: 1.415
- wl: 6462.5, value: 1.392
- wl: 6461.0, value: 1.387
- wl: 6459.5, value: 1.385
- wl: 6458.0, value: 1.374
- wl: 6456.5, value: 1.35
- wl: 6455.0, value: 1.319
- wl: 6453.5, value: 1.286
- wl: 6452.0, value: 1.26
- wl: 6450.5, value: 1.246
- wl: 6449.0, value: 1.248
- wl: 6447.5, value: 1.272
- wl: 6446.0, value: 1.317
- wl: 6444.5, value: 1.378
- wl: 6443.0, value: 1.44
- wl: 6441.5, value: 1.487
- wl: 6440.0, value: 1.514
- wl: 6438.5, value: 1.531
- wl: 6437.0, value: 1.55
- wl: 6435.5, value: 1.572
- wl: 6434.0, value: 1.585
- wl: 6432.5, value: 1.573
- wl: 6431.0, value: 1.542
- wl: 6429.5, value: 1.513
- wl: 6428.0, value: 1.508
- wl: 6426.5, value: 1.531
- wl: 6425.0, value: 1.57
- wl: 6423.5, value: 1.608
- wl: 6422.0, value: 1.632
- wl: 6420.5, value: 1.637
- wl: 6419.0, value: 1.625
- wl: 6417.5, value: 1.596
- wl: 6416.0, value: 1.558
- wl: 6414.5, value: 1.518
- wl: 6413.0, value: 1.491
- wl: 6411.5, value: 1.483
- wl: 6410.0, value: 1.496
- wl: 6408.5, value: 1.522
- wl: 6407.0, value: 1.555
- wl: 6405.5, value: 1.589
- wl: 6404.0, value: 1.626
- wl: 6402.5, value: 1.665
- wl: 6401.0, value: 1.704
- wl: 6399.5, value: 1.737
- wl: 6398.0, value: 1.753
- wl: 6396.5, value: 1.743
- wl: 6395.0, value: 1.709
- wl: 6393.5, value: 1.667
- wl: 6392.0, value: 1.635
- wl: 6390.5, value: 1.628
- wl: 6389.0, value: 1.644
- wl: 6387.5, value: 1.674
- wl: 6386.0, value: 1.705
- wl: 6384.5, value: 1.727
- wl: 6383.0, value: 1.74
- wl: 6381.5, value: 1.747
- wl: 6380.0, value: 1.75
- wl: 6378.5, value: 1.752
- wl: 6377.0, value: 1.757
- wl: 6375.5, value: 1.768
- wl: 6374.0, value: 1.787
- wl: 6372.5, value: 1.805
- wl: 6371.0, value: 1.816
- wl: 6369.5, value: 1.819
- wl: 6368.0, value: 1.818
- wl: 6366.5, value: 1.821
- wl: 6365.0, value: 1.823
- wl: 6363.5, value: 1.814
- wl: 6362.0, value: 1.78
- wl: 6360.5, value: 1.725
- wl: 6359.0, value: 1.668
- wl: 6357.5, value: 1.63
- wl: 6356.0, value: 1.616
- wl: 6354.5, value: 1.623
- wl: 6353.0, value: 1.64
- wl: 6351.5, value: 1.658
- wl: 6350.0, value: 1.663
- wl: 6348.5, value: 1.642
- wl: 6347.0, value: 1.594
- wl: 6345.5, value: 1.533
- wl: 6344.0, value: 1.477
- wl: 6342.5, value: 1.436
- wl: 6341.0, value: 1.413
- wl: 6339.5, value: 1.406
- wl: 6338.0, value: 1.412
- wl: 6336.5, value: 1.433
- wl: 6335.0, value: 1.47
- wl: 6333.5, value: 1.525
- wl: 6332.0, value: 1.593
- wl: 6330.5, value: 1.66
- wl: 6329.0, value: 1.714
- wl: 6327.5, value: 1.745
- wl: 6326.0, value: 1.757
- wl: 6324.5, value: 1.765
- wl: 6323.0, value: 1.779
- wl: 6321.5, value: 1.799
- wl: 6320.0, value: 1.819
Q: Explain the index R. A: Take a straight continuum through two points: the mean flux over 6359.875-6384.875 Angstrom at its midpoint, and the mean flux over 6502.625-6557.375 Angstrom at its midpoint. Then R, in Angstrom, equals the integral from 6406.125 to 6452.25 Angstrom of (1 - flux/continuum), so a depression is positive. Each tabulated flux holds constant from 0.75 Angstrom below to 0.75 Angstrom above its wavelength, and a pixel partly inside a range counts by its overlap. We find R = 7.70 Angstrom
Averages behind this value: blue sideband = 1.78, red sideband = 1.83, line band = 1.5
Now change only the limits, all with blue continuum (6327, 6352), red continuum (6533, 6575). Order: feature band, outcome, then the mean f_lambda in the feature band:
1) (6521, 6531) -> 0.12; 1.81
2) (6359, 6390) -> -3.07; 1.76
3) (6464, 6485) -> 0.77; 1.69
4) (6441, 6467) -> 5.53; 1.36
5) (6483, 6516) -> -0.58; 1.82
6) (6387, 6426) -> 0.80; 1.62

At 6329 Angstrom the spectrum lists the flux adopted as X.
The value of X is 1.714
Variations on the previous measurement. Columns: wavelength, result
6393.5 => 1.667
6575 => 1.66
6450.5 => 1.246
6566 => 1.892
